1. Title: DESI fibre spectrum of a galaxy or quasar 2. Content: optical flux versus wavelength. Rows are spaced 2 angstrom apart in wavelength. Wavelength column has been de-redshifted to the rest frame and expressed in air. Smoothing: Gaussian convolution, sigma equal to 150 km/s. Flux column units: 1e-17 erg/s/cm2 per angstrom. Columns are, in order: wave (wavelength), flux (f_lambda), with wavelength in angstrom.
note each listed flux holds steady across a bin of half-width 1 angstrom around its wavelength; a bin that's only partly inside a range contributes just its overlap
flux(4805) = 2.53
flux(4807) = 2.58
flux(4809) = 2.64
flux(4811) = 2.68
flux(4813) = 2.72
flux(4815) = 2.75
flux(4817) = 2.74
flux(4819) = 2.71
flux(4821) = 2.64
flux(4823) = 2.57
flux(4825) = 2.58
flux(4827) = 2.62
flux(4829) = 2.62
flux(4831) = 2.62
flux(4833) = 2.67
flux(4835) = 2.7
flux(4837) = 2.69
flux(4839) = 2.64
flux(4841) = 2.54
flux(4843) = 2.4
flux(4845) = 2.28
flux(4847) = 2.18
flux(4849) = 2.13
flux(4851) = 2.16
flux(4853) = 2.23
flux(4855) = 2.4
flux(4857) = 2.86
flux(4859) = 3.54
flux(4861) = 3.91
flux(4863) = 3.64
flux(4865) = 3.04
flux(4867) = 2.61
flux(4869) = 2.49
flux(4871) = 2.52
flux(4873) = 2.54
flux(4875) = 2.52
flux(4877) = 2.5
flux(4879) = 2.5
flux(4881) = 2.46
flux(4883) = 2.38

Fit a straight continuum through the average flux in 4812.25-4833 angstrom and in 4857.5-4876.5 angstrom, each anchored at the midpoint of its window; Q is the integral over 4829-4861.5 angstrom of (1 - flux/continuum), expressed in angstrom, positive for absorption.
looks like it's 2.5 angstrom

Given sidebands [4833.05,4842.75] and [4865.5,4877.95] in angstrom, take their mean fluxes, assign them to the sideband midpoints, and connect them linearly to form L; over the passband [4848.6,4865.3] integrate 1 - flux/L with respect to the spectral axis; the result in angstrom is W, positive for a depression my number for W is -2.05 angstrom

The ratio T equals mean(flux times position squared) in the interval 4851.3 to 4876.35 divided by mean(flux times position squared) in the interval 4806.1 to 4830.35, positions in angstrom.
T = 1.1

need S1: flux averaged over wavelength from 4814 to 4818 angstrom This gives 2.75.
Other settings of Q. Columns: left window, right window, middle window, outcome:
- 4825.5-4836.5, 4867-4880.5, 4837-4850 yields 1.1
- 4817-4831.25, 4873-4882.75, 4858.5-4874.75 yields -3.1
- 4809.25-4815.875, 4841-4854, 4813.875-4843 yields -1.7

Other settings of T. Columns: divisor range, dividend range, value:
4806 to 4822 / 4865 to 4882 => 0.97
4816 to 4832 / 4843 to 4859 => 0.92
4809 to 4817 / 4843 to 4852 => 0.83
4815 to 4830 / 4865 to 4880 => 0.99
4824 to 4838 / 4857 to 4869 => 1.24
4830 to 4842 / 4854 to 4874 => 1.13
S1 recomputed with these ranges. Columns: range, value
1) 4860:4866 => 3.53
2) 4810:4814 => 2.7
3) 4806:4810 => 2.61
